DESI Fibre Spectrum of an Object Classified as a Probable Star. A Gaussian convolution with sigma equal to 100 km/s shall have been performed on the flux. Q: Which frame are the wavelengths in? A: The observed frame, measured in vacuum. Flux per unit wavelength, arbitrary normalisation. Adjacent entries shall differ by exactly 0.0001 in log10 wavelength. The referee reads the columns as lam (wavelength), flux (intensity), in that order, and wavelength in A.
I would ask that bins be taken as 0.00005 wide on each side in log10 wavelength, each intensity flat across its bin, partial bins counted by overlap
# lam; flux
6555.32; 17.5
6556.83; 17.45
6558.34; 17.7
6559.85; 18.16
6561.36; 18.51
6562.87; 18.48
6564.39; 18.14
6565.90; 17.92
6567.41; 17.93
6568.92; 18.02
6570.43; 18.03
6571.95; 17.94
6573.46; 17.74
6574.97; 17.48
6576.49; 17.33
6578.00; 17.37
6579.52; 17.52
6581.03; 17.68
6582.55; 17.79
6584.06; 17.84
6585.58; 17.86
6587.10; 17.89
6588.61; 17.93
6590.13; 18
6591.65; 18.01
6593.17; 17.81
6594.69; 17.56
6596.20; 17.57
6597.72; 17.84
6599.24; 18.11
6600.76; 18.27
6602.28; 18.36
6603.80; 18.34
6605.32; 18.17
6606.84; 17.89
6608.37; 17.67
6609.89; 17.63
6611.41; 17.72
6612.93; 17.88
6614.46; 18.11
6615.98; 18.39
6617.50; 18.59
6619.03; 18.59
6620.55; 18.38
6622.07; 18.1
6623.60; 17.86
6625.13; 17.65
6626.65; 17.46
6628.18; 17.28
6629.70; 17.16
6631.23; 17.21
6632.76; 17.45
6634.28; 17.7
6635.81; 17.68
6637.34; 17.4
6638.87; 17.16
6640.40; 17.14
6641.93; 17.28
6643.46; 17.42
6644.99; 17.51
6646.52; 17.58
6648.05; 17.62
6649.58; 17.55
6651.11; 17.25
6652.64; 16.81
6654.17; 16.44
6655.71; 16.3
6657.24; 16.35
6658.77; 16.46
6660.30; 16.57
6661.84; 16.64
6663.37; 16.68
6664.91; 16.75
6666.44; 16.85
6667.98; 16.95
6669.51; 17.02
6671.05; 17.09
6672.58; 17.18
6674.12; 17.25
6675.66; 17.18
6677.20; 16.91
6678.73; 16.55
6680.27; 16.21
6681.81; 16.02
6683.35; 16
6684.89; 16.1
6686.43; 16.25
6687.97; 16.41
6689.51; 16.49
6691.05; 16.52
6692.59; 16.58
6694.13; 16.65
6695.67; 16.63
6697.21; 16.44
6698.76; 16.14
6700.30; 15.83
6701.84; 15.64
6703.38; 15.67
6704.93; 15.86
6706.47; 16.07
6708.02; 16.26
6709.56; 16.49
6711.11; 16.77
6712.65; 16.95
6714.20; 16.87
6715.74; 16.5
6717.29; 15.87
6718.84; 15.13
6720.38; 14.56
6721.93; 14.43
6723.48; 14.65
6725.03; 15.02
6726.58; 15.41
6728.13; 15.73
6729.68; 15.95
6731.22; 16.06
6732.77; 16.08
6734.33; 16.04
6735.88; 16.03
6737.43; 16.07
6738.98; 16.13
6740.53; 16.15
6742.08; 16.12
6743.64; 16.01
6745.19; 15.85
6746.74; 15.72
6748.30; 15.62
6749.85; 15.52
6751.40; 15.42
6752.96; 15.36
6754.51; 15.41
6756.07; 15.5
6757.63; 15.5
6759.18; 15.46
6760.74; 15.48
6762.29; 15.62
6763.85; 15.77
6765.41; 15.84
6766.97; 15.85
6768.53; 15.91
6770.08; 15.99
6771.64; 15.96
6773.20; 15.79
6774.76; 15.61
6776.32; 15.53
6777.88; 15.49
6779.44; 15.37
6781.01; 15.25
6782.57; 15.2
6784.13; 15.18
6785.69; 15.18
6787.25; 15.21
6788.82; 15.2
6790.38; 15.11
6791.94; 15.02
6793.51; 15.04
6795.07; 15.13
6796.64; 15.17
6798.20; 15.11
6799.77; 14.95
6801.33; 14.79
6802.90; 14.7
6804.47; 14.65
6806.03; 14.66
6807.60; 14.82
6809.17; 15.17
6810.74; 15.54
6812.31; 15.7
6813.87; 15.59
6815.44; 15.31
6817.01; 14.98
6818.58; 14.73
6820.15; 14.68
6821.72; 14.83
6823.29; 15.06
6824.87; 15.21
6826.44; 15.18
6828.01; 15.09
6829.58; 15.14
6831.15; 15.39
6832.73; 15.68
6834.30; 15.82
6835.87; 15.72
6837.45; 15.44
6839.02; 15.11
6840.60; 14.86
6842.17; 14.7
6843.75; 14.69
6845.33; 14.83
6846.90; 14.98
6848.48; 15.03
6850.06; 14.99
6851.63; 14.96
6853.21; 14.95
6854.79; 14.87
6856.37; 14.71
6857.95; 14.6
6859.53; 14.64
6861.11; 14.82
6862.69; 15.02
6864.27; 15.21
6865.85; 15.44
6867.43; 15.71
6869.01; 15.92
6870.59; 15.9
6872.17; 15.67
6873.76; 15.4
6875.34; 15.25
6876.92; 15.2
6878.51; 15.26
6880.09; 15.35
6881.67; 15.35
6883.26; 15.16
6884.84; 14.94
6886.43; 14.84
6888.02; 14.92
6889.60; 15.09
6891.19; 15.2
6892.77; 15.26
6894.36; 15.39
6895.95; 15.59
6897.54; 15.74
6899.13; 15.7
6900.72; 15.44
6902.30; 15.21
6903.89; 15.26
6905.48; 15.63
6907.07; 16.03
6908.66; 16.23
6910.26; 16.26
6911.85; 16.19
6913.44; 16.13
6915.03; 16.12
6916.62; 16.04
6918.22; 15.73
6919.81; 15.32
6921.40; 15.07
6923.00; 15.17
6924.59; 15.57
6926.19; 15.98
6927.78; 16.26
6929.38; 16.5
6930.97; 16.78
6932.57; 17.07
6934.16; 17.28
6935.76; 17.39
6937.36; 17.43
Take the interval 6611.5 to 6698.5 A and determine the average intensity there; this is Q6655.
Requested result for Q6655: 17.1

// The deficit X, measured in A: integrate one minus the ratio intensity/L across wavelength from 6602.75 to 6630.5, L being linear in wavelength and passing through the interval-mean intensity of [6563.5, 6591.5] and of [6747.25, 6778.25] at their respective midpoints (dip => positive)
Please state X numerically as -0.9 A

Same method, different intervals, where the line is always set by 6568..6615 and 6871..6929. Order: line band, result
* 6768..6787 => 1.1 A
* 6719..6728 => 1.0 A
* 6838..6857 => 1.2 A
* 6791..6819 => 2.0 A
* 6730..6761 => 1.7 A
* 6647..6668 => 0.7 A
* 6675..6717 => 1.7 A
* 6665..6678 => 0.2 A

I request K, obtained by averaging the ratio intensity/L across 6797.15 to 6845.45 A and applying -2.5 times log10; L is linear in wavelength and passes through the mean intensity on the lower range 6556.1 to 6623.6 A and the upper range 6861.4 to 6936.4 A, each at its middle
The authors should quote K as 0.08 mag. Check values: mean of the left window 17.9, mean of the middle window 15.1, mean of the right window 15.7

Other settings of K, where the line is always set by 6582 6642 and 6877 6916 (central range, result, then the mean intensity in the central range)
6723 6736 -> 0.08 mag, 15.7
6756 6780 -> 0.06 mag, 15.7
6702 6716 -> 0.04 mag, 16.3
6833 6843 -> 0.05 mag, 15.3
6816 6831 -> 0.08 mag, 15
